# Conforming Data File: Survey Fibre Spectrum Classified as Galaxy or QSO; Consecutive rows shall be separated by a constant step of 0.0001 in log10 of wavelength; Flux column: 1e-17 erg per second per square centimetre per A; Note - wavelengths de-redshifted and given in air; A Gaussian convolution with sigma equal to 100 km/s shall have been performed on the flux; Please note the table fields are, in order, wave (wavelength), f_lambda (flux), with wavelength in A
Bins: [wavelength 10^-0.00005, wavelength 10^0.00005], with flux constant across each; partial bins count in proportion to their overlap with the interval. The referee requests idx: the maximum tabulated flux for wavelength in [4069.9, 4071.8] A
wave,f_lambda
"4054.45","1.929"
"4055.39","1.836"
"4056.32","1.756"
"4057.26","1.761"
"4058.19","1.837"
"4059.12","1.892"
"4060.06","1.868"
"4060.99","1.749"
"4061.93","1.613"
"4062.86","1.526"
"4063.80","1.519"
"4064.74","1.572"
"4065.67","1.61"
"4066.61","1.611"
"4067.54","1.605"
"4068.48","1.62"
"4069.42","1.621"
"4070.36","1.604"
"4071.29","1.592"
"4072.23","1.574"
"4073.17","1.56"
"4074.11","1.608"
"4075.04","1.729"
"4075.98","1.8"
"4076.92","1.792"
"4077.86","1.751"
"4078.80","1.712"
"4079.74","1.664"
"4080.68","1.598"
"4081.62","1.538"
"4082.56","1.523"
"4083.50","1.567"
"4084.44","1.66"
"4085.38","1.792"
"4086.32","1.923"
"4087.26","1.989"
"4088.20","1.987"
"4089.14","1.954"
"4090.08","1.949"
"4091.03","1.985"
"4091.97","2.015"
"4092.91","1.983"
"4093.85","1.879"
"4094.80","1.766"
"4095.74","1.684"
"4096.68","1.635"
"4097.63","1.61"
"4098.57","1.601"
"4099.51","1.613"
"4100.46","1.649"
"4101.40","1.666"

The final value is 1.604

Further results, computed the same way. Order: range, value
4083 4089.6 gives 1.989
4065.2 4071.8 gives 1.621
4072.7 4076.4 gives 1.8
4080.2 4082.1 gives 1.598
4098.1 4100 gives 1.613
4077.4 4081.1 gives 1.751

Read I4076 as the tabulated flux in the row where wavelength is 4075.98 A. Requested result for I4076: 1.8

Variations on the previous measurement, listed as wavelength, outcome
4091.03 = 1.985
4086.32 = 1.923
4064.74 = 1.572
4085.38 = 1.792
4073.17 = 1.56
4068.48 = 1.62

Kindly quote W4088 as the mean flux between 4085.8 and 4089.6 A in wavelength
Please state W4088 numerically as 1.96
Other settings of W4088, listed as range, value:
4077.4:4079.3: 1.73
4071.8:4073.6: 1.57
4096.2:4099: 1.62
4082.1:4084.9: 1.58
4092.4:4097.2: 1.79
